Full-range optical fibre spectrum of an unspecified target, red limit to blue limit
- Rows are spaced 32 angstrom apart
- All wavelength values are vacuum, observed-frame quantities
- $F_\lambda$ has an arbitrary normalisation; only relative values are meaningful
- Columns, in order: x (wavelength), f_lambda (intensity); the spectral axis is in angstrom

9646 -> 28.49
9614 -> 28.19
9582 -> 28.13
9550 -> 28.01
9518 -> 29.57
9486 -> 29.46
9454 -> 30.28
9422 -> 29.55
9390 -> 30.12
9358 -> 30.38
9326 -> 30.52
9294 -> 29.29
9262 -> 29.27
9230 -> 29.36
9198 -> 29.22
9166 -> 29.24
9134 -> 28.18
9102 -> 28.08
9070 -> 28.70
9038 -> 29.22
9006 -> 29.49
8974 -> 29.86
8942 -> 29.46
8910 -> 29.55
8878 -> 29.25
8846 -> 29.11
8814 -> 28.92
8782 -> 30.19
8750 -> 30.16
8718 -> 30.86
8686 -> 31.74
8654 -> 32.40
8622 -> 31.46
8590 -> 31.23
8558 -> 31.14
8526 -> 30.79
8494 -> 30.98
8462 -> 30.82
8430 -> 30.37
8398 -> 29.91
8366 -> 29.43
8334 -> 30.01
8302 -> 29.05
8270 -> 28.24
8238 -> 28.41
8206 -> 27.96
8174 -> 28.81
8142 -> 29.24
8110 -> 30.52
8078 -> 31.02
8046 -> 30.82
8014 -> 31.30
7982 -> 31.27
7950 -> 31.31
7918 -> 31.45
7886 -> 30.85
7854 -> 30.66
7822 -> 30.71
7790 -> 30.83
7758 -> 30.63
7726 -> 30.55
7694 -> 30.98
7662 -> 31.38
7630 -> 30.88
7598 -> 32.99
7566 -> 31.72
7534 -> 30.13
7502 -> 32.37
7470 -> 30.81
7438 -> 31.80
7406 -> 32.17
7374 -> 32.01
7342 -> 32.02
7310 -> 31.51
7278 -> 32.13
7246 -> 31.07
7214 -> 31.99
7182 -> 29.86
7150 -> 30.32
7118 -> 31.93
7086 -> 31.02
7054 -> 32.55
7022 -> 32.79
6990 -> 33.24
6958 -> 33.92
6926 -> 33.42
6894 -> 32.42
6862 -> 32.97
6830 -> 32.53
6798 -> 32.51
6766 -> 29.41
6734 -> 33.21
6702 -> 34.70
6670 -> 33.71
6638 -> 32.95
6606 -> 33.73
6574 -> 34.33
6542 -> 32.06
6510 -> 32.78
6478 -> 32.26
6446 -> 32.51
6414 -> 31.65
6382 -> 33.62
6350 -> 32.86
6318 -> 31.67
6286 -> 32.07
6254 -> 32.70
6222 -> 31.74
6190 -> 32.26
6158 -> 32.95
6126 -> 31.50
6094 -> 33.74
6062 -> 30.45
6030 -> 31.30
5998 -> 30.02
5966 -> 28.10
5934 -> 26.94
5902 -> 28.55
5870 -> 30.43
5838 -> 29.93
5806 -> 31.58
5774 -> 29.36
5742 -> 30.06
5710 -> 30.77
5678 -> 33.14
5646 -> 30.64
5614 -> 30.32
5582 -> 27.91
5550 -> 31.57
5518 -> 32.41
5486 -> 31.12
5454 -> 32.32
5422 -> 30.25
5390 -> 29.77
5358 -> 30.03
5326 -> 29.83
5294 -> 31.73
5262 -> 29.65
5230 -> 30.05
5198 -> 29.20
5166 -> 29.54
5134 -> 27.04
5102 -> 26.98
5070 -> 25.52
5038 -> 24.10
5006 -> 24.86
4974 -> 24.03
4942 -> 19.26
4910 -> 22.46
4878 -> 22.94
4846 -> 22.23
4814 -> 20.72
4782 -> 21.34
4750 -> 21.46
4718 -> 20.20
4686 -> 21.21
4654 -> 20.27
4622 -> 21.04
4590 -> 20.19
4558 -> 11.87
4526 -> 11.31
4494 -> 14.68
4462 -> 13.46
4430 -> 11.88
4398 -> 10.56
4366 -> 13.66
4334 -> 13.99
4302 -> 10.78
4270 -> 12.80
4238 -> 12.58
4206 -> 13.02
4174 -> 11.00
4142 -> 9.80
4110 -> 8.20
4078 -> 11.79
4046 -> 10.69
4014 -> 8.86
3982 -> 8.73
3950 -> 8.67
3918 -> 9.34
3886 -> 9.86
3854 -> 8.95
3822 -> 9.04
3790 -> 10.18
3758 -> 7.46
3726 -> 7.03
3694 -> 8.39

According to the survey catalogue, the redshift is 0.15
